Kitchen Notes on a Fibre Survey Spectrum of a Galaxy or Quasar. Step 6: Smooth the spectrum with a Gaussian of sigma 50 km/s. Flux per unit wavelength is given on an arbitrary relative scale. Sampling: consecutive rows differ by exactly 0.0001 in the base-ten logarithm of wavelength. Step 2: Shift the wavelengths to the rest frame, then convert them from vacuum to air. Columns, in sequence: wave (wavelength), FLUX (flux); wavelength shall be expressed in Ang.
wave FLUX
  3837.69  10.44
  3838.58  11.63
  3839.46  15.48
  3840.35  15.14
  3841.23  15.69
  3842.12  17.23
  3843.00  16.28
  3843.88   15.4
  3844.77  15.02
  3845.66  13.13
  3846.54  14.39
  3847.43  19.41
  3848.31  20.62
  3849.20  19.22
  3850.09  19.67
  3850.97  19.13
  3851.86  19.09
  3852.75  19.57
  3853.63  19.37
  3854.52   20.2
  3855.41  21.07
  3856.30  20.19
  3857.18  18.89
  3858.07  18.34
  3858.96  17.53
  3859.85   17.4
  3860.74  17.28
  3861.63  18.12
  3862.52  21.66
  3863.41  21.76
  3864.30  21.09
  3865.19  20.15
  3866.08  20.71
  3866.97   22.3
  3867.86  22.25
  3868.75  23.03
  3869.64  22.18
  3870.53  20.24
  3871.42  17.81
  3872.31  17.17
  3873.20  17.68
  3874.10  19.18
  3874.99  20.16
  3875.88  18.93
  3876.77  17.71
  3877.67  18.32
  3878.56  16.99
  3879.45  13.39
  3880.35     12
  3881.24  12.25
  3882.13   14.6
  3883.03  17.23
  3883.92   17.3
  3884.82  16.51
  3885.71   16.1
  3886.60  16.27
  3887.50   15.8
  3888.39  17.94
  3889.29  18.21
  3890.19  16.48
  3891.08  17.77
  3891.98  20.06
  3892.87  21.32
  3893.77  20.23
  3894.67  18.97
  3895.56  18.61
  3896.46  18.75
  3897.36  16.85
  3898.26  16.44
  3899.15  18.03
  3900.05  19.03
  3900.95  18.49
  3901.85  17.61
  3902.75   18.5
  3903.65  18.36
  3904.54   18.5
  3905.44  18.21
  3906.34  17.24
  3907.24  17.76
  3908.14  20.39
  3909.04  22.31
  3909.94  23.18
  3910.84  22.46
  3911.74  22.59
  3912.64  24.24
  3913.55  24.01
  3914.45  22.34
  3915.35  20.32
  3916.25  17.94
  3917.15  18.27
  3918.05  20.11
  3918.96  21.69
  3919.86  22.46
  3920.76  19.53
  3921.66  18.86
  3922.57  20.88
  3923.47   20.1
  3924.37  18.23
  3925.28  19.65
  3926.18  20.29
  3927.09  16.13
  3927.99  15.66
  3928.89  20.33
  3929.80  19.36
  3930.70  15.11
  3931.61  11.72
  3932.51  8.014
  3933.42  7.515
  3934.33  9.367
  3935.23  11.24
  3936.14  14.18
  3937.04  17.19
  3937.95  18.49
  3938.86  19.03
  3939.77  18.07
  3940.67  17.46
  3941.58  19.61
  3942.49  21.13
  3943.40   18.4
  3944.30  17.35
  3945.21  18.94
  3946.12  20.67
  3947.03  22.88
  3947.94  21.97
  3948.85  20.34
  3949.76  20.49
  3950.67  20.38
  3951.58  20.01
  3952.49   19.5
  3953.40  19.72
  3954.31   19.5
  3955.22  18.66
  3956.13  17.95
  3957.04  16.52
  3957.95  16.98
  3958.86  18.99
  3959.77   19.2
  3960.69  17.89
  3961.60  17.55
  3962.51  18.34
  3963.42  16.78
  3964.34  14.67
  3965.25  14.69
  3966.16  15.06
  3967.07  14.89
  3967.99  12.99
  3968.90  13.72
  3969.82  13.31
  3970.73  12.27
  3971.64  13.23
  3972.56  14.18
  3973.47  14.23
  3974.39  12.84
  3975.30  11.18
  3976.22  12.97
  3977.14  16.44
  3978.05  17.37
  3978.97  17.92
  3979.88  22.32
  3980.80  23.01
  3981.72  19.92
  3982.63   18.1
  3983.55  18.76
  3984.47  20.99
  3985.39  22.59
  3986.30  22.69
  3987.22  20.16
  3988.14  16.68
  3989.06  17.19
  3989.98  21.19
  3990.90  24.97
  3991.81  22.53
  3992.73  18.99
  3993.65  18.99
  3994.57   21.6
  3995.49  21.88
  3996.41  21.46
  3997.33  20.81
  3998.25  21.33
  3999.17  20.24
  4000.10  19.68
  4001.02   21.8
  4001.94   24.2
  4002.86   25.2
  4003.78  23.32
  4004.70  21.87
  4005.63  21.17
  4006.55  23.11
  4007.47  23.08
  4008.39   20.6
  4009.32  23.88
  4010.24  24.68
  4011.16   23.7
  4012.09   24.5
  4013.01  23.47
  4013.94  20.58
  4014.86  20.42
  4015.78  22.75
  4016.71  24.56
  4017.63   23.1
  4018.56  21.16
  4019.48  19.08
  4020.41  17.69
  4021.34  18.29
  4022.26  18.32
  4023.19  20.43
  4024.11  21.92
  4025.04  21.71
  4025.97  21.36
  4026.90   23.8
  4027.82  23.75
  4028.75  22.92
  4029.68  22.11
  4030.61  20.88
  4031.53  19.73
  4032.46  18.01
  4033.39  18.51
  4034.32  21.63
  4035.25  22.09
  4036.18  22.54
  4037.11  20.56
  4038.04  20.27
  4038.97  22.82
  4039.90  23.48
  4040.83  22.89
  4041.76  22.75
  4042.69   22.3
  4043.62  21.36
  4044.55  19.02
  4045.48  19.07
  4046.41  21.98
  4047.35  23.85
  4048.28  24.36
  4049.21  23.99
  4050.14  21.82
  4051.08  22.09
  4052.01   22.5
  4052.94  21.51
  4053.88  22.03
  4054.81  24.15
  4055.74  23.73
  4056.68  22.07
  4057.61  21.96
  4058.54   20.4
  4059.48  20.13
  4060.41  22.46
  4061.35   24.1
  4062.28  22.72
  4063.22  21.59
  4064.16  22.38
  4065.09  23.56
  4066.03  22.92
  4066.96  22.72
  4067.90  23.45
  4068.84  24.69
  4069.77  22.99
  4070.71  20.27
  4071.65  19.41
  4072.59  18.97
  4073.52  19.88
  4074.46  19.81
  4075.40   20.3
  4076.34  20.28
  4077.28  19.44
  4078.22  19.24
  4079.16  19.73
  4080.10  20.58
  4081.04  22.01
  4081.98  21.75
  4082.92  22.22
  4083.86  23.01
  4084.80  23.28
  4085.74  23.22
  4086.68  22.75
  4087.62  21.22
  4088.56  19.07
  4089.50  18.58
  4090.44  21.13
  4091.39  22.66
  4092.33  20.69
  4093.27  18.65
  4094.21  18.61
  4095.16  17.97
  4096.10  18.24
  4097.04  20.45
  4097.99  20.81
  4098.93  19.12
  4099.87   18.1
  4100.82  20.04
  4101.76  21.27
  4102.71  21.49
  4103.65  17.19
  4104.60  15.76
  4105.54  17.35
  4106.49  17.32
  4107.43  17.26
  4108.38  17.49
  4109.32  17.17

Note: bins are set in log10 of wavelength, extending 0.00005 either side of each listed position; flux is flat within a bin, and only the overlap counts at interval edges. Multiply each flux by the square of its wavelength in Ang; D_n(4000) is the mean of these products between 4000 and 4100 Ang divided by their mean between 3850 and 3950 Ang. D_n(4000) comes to 1.25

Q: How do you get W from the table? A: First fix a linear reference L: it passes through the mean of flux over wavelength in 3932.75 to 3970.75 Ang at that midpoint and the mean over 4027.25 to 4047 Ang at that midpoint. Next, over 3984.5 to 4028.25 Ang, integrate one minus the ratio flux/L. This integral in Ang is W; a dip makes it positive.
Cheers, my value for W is -3.8 Ang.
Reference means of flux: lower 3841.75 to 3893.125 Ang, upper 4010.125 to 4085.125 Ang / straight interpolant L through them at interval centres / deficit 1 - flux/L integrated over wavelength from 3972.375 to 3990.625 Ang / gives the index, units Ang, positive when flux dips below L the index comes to 2.03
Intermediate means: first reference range 18.3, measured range 18.2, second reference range 21.7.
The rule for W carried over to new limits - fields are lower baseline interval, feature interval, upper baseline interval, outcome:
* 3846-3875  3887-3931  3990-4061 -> 2.0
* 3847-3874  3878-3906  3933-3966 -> 2.6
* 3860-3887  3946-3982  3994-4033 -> 5.8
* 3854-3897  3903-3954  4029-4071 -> 2.1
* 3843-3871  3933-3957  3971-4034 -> 2.3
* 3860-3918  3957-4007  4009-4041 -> 5.3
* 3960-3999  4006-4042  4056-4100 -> -4.5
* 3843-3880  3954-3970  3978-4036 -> 3.1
